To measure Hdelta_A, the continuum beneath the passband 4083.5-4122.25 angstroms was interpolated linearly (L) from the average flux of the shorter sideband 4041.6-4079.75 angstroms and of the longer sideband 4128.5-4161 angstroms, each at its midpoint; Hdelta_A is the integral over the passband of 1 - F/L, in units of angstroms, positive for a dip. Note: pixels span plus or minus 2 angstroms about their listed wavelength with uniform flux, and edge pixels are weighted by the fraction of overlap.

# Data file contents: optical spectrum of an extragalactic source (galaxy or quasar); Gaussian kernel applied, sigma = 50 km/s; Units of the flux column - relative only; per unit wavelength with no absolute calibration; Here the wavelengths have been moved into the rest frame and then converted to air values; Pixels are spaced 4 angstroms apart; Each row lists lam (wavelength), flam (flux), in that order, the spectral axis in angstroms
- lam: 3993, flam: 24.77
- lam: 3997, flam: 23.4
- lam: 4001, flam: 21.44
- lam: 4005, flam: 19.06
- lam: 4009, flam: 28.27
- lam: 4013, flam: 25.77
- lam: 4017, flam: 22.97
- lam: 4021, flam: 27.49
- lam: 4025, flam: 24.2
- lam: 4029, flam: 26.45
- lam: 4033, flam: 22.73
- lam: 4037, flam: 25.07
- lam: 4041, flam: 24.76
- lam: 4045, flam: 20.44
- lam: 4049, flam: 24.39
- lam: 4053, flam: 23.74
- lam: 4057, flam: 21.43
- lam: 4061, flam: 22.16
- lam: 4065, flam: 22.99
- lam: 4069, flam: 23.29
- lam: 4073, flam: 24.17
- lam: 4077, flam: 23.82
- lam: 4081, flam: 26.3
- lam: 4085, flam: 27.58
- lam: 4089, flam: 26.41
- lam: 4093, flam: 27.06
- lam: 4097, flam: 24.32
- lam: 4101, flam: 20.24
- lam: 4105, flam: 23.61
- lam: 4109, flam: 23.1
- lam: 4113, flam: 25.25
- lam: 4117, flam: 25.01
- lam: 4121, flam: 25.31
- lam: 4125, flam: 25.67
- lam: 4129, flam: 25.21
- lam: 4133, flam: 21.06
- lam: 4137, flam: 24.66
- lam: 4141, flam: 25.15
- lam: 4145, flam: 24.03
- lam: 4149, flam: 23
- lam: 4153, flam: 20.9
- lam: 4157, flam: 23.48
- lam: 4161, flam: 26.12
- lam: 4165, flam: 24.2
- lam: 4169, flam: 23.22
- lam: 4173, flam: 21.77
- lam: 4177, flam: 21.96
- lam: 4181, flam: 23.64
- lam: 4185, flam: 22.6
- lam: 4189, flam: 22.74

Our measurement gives -2.4 angstroms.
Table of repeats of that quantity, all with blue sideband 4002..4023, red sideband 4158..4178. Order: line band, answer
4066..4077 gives 0.2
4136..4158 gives 0.2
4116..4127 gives -0.7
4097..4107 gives 0.7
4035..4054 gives 0.5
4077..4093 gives -1.6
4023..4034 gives -0.1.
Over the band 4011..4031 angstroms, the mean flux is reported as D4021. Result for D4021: 25.4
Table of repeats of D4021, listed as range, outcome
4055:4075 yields 22.8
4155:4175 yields 23.8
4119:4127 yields 25.5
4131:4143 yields 23.6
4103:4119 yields 24.2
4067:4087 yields 25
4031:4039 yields 23.9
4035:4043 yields 24.9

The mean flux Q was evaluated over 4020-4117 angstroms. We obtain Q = 24.2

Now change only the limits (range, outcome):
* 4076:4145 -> 24.7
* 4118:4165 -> 24.1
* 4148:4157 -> 22.2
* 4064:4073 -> 23.4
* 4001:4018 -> 23.8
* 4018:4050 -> 24.4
